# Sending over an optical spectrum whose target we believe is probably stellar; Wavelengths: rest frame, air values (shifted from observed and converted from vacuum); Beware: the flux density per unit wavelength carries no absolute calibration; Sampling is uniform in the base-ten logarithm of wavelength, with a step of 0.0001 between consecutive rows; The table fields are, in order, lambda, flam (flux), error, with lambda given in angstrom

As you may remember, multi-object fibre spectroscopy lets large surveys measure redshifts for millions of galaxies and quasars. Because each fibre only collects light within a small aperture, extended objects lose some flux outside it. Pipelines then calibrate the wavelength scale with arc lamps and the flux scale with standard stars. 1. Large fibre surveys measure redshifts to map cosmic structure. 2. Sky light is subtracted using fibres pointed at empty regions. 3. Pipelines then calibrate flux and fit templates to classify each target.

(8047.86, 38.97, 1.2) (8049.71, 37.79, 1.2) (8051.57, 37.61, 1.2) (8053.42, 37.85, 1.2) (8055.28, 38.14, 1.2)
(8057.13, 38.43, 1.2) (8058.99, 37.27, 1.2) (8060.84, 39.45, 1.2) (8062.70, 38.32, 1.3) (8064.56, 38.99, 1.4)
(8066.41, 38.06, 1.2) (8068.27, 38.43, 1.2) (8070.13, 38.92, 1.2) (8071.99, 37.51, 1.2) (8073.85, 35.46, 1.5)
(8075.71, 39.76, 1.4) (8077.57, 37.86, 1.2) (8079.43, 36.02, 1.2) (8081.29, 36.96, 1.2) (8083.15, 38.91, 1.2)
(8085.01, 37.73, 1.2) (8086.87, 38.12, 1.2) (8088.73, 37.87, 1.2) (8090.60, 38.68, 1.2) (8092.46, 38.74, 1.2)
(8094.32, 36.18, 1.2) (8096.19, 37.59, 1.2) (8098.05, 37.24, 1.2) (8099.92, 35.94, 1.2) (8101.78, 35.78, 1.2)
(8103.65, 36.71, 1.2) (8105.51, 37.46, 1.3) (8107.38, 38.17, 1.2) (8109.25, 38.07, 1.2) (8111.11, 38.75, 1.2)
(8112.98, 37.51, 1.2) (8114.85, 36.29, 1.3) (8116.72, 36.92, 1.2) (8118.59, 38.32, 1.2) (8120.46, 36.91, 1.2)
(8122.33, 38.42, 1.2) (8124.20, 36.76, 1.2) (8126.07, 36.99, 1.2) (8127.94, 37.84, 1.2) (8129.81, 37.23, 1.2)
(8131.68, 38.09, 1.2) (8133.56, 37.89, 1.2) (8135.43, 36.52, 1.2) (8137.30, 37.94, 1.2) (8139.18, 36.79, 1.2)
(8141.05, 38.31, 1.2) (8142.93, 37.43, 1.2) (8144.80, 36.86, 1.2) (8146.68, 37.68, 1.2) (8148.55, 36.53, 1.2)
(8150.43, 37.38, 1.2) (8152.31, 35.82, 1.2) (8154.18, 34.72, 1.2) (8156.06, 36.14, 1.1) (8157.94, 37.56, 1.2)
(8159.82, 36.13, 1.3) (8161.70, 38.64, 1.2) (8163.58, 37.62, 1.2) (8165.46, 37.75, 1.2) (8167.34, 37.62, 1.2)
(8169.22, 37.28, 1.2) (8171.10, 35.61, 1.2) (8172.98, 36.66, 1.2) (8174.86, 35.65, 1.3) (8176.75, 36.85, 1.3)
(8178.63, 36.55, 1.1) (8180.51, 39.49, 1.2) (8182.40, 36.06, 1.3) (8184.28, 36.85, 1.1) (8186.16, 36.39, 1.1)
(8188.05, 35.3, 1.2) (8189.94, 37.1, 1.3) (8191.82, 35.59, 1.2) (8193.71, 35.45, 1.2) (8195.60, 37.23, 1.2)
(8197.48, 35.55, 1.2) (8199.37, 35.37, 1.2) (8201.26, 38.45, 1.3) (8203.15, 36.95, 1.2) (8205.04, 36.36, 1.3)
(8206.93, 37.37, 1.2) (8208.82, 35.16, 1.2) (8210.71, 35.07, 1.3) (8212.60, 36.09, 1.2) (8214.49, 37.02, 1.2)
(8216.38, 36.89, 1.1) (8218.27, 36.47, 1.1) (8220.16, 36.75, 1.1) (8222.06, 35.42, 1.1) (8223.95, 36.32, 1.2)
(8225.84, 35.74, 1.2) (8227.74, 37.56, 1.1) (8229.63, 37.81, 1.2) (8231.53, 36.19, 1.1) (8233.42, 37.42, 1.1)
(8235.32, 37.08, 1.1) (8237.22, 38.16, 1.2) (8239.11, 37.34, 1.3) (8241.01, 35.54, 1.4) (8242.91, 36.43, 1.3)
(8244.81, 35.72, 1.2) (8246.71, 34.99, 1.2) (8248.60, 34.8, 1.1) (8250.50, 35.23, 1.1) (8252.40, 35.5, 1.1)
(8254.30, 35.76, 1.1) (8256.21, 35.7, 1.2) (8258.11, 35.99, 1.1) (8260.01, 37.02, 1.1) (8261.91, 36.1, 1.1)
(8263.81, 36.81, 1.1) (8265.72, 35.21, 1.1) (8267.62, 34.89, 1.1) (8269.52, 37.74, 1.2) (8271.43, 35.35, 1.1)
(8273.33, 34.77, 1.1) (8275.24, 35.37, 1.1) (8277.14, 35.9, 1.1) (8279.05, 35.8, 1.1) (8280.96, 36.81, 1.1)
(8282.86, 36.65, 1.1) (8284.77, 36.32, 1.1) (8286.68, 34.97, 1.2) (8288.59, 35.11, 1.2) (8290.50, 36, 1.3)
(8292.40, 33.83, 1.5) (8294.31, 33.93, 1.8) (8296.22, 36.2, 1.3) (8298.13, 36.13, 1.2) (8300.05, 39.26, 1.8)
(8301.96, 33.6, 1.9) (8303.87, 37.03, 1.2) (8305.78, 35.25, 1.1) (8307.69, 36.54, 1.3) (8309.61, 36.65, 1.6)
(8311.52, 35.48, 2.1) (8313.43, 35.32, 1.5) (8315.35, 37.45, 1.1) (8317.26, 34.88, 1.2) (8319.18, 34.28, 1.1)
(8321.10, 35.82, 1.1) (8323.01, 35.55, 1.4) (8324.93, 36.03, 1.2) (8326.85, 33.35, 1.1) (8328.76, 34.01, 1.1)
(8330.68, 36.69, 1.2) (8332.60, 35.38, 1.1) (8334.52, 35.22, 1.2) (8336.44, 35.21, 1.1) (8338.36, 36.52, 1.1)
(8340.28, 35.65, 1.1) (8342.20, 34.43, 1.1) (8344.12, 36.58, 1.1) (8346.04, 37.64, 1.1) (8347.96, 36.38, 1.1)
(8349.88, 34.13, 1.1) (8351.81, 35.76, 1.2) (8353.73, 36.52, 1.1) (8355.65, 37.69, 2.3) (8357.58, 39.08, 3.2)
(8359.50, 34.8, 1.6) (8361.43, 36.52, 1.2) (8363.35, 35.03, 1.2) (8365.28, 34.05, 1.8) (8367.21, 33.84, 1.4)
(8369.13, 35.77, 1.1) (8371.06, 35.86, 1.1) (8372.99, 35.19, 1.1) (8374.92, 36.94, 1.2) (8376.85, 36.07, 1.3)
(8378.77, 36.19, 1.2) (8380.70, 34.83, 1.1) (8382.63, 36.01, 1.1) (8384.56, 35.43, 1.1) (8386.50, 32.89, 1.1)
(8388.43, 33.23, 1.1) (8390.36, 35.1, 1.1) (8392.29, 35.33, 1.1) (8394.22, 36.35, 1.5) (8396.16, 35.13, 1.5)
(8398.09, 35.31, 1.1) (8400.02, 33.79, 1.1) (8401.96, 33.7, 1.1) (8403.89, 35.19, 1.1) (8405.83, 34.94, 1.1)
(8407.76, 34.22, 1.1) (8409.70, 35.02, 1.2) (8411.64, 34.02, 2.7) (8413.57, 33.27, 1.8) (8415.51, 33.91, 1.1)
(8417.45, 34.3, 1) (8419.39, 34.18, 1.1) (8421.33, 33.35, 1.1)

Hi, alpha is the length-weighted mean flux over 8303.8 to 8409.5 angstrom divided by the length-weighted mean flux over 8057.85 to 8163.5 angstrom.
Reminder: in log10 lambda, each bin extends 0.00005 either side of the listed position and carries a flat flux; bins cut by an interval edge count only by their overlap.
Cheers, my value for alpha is 0.9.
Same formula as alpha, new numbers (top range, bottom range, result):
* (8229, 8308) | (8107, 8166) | 0.97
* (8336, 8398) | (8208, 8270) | 0.98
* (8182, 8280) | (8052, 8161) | 0.97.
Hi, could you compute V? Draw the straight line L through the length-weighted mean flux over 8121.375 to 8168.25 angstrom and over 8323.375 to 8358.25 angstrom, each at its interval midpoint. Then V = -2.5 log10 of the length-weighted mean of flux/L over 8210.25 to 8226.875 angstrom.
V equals 0.014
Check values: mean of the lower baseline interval 37.2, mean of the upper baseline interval 35.9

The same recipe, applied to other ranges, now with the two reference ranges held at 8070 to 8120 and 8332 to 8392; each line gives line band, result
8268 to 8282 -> 0.01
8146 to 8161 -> 0.02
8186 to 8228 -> 0.01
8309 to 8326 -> 0.01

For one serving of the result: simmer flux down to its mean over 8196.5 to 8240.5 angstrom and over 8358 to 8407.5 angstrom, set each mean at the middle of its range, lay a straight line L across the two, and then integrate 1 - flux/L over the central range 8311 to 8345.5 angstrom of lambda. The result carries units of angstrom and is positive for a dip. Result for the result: 0.2 angstrom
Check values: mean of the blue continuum 36.6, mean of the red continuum 35.1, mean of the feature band 35.5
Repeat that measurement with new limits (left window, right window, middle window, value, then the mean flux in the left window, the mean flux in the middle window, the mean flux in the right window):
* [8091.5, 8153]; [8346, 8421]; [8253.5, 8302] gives 0.24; 37.3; 35.9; 35.2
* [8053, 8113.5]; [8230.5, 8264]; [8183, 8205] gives 0.20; 37.8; 36.4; 36.2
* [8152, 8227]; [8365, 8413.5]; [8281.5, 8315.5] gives -0.16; 36.5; 35.9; 35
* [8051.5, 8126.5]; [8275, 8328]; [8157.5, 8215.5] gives 0.18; 37.7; 36.7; 35.7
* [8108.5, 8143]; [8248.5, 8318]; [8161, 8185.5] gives -0.06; 37.5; 37.1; 35.8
